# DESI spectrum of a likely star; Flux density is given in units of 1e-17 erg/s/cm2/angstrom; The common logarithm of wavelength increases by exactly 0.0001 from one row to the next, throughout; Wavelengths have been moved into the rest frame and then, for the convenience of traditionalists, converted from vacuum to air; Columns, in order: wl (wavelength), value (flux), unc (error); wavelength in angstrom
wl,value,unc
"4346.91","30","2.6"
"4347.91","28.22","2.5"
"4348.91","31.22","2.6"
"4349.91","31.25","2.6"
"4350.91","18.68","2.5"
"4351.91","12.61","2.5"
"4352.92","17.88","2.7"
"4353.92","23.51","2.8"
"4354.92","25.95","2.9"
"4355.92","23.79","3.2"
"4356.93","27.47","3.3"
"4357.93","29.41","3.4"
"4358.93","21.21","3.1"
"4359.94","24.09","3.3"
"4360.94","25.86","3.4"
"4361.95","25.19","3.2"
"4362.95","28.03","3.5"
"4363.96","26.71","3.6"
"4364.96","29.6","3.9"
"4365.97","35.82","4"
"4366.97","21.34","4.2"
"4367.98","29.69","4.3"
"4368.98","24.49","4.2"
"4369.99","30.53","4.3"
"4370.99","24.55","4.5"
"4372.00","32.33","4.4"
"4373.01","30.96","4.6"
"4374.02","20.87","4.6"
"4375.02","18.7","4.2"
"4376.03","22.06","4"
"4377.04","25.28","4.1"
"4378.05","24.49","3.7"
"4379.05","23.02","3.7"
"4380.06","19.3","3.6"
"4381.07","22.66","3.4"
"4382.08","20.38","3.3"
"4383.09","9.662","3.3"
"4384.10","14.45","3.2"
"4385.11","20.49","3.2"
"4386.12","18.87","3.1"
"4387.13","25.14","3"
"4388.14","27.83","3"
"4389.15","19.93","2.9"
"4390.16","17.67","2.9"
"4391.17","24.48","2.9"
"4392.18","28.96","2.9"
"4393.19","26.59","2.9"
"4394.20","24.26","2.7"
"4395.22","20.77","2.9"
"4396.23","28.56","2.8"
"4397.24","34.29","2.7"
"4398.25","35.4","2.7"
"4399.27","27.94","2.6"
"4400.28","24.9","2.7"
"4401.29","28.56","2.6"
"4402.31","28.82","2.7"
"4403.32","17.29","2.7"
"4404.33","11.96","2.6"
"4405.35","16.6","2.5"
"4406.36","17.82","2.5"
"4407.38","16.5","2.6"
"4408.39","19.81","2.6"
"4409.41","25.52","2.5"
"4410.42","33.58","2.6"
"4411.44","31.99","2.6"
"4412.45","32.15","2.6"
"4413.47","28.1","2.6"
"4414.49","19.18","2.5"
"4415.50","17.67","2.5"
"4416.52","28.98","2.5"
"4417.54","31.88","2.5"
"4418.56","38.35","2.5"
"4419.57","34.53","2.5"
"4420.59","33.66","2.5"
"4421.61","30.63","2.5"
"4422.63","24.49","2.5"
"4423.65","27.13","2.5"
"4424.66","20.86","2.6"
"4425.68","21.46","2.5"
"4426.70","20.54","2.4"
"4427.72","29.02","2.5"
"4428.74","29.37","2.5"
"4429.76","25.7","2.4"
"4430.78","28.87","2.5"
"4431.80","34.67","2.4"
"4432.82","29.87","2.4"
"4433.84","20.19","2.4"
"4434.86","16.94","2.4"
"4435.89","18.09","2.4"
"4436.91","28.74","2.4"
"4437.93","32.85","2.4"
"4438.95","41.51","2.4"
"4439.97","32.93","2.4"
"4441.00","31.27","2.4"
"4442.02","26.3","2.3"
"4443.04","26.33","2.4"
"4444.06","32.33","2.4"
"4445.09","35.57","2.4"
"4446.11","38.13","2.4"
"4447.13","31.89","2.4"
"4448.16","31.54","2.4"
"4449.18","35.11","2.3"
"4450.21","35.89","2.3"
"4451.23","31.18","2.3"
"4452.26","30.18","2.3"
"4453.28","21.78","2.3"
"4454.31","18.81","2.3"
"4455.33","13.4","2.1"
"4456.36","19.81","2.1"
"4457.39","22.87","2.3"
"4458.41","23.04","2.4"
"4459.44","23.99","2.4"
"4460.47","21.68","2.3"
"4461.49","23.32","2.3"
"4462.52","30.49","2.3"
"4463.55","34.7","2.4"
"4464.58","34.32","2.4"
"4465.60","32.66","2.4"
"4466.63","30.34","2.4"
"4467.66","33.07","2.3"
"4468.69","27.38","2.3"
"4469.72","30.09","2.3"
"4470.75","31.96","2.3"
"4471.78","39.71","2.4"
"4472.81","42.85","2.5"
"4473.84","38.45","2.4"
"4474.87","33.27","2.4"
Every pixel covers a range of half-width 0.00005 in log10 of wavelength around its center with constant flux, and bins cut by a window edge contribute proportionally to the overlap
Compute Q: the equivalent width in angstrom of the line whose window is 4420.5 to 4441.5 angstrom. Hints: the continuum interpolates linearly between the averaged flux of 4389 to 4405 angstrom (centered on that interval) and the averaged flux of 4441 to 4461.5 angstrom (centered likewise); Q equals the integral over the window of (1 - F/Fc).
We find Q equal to -0.73 angstrom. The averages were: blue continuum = 25.1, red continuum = 27.4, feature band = 27.4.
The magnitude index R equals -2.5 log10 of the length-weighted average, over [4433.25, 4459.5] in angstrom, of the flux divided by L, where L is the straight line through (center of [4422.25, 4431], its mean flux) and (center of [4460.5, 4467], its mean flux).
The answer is 0.00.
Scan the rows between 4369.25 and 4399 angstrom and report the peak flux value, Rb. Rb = 35.4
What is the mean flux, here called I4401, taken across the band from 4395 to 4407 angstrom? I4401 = 24.4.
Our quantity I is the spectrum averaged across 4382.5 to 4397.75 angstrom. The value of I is 22.8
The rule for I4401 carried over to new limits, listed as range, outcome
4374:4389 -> 20.9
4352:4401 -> 24.6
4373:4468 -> 26.1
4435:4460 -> 28.3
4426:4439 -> 26.8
